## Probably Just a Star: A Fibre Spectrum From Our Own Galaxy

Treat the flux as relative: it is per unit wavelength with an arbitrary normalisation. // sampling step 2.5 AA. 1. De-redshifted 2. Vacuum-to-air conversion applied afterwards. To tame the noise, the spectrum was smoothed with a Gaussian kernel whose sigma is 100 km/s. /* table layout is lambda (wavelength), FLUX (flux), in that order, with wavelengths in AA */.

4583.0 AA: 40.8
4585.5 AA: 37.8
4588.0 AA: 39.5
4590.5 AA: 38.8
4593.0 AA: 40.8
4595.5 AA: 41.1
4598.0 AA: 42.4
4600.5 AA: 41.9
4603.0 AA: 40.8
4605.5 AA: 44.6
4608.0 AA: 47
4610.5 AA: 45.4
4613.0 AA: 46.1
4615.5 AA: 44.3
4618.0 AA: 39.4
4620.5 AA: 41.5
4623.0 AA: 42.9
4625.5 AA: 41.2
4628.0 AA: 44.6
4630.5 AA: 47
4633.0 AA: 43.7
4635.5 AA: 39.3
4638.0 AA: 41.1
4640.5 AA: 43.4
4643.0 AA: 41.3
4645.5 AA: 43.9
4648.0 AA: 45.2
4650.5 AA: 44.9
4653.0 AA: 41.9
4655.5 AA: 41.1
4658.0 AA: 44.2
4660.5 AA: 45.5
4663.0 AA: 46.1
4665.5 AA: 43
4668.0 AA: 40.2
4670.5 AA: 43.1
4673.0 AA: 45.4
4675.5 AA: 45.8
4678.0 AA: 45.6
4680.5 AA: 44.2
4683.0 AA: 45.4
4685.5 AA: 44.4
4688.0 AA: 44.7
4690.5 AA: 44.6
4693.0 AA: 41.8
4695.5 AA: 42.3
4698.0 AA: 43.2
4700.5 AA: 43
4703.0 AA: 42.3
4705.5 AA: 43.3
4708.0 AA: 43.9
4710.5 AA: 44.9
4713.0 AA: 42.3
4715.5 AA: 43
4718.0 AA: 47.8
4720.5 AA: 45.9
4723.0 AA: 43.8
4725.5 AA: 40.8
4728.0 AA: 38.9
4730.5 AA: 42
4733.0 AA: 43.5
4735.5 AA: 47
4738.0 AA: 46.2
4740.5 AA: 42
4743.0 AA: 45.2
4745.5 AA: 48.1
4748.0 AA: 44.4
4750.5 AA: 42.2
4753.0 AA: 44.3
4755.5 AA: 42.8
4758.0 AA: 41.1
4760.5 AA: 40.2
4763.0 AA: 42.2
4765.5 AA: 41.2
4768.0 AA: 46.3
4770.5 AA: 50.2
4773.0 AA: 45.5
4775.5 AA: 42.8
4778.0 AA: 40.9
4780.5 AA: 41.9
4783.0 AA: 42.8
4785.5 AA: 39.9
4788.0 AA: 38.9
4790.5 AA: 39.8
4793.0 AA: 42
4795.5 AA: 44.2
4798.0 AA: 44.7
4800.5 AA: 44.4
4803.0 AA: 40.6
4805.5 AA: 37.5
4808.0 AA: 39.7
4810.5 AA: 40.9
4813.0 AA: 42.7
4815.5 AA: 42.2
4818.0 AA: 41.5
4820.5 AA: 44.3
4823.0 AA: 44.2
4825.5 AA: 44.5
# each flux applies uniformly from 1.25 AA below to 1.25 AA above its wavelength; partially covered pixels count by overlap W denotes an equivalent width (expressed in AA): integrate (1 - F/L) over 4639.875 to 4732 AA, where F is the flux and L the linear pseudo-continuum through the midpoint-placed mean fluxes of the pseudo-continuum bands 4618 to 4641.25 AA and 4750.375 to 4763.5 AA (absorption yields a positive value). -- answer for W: -2.7 AA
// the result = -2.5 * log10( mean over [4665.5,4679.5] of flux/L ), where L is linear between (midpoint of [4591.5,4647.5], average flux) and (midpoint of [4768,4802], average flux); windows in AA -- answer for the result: -0.02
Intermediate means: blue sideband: 42.9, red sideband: 43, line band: 43.9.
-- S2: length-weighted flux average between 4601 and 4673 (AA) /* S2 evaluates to 43.3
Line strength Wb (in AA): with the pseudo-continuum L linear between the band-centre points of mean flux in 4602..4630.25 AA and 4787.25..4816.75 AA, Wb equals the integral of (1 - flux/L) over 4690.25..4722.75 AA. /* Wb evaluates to -0.9 AA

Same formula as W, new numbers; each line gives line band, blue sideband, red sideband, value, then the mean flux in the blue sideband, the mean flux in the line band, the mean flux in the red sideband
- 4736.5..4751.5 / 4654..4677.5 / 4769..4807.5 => -0.65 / 43.9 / 44.8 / 42.4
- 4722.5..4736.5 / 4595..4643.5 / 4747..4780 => 0.24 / 43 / 42.5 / 43.4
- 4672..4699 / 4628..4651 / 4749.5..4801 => -0.73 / 43.3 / 44.3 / 42.8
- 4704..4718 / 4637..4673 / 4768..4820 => -0.31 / 43.3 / 43.8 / 42.3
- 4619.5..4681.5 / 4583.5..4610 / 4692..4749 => -1.38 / 41.6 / 43.4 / 43.7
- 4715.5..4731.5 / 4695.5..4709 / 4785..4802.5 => -0.15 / 43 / 43.2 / 42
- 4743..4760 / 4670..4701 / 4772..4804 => -0.35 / 44.2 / 43.8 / 42.2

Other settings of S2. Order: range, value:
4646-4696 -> 44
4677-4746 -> 43.9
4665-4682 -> 44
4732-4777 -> 44.2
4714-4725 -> 44.8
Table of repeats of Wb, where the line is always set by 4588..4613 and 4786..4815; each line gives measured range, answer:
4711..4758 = -2.3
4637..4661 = -0.5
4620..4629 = 0.0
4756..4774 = -0.9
